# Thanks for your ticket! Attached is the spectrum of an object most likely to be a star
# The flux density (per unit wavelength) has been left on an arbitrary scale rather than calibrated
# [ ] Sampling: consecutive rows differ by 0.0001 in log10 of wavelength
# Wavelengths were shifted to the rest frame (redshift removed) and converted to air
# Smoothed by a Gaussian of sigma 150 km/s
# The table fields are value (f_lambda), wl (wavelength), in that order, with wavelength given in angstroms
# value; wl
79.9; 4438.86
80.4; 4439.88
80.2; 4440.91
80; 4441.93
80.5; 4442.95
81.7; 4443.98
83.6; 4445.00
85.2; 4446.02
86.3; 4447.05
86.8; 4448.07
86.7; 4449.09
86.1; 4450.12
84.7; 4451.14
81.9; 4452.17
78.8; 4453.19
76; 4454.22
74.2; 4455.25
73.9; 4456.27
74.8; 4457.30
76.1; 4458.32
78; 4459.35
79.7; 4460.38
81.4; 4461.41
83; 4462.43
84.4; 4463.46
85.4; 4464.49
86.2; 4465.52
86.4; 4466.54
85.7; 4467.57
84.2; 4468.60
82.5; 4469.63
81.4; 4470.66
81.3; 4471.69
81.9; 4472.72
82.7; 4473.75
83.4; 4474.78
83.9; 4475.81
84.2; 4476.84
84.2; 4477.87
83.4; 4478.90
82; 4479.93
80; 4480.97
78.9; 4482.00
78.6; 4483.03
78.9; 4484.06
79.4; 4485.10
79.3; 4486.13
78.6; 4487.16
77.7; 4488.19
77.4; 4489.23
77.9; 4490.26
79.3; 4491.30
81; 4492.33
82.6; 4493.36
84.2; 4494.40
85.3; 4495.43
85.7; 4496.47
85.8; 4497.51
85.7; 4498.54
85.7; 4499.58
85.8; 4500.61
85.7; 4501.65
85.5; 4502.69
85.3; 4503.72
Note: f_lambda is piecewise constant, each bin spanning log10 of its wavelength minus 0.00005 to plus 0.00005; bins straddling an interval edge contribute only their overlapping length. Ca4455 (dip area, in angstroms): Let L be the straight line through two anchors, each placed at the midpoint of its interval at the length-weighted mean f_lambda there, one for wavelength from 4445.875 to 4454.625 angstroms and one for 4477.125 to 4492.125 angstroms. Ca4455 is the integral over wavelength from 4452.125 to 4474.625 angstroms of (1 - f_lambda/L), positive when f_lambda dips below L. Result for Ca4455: 0.33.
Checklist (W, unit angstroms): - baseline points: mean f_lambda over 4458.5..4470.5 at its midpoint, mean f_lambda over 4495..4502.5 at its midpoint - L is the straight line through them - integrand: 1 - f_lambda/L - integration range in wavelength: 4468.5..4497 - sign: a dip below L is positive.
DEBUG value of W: 1.0 angstroms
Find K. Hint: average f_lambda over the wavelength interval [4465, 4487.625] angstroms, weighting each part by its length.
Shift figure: 82.2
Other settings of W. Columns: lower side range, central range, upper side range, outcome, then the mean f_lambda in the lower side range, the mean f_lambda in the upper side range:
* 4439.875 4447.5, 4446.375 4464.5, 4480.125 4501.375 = 0.2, 82.2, 81.4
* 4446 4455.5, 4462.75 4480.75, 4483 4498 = -0.4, 82.7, 80.8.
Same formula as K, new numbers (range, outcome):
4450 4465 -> 79.7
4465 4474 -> 83.6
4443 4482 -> 82.1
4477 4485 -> 80.9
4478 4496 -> 80.4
